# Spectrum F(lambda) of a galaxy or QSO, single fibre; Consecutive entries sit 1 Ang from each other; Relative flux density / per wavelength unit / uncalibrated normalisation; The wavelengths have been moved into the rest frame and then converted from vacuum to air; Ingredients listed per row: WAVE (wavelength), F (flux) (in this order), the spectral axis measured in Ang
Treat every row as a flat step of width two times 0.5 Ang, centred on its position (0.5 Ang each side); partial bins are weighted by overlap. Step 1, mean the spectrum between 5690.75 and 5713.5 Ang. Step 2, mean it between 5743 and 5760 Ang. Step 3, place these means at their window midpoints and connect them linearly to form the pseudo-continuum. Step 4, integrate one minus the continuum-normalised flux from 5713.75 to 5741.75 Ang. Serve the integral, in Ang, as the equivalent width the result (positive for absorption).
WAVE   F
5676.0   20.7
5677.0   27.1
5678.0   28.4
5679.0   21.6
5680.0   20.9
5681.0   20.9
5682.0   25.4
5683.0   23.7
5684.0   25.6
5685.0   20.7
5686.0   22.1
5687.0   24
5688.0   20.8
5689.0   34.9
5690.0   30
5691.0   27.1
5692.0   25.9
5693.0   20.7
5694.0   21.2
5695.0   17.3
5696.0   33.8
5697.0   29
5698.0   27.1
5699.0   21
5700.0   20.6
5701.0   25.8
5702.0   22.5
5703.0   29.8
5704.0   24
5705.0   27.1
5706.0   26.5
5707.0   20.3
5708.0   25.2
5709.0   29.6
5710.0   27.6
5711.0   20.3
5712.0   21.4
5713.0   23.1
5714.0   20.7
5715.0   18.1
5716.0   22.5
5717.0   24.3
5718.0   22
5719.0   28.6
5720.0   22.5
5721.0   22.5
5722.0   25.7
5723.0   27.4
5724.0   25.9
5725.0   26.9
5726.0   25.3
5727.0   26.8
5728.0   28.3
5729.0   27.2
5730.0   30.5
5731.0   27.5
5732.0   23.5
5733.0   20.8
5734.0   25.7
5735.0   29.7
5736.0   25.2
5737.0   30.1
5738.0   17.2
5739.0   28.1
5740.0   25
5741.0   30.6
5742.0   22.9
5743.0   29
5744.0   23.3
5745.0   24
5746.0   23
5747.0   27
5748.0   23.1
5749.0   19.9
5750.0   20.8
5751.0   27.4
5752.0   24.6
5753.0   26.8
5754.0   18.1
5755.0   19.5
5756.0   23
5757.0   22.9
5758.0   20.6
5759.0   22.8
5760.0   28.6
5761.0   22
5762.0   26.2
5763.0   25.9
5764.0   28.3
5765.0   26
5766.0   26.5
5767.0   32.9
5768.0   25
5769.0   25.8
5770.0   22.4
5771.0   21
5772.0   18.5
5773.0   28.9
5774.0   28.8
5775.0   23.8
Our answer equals -1.66 Ang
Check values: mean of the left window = 24.6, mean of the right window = 23.3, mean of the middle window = 25.3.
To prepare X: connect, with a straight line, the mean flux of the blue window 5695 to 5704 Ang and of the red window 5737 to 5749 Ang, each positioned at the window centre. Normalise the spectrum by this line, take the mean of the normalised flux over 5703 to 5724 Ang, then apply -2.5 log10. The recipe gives 0.05 mag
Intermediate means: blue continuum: 25.6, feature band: 24.2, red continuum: 24.9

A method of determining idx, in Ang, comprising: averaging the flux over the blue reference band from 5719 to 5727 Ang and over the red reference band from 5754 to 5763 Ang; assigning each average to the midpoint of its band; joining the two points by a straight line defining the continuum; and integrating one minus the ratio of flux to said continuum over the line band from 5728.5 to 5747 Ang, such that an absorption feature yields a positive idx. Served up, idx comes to -1.0 Ang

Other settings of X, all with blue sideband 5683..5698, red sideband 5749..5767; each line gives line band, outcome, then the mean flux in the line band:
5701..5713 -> 0.00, 24.9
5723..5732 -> -0.10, 27.1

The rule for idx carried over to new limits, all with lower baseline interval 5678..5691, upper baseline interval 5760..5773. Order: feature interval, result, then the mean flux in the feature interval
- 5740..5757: 0.8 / 23.9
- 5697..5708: 0.0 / 24.7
